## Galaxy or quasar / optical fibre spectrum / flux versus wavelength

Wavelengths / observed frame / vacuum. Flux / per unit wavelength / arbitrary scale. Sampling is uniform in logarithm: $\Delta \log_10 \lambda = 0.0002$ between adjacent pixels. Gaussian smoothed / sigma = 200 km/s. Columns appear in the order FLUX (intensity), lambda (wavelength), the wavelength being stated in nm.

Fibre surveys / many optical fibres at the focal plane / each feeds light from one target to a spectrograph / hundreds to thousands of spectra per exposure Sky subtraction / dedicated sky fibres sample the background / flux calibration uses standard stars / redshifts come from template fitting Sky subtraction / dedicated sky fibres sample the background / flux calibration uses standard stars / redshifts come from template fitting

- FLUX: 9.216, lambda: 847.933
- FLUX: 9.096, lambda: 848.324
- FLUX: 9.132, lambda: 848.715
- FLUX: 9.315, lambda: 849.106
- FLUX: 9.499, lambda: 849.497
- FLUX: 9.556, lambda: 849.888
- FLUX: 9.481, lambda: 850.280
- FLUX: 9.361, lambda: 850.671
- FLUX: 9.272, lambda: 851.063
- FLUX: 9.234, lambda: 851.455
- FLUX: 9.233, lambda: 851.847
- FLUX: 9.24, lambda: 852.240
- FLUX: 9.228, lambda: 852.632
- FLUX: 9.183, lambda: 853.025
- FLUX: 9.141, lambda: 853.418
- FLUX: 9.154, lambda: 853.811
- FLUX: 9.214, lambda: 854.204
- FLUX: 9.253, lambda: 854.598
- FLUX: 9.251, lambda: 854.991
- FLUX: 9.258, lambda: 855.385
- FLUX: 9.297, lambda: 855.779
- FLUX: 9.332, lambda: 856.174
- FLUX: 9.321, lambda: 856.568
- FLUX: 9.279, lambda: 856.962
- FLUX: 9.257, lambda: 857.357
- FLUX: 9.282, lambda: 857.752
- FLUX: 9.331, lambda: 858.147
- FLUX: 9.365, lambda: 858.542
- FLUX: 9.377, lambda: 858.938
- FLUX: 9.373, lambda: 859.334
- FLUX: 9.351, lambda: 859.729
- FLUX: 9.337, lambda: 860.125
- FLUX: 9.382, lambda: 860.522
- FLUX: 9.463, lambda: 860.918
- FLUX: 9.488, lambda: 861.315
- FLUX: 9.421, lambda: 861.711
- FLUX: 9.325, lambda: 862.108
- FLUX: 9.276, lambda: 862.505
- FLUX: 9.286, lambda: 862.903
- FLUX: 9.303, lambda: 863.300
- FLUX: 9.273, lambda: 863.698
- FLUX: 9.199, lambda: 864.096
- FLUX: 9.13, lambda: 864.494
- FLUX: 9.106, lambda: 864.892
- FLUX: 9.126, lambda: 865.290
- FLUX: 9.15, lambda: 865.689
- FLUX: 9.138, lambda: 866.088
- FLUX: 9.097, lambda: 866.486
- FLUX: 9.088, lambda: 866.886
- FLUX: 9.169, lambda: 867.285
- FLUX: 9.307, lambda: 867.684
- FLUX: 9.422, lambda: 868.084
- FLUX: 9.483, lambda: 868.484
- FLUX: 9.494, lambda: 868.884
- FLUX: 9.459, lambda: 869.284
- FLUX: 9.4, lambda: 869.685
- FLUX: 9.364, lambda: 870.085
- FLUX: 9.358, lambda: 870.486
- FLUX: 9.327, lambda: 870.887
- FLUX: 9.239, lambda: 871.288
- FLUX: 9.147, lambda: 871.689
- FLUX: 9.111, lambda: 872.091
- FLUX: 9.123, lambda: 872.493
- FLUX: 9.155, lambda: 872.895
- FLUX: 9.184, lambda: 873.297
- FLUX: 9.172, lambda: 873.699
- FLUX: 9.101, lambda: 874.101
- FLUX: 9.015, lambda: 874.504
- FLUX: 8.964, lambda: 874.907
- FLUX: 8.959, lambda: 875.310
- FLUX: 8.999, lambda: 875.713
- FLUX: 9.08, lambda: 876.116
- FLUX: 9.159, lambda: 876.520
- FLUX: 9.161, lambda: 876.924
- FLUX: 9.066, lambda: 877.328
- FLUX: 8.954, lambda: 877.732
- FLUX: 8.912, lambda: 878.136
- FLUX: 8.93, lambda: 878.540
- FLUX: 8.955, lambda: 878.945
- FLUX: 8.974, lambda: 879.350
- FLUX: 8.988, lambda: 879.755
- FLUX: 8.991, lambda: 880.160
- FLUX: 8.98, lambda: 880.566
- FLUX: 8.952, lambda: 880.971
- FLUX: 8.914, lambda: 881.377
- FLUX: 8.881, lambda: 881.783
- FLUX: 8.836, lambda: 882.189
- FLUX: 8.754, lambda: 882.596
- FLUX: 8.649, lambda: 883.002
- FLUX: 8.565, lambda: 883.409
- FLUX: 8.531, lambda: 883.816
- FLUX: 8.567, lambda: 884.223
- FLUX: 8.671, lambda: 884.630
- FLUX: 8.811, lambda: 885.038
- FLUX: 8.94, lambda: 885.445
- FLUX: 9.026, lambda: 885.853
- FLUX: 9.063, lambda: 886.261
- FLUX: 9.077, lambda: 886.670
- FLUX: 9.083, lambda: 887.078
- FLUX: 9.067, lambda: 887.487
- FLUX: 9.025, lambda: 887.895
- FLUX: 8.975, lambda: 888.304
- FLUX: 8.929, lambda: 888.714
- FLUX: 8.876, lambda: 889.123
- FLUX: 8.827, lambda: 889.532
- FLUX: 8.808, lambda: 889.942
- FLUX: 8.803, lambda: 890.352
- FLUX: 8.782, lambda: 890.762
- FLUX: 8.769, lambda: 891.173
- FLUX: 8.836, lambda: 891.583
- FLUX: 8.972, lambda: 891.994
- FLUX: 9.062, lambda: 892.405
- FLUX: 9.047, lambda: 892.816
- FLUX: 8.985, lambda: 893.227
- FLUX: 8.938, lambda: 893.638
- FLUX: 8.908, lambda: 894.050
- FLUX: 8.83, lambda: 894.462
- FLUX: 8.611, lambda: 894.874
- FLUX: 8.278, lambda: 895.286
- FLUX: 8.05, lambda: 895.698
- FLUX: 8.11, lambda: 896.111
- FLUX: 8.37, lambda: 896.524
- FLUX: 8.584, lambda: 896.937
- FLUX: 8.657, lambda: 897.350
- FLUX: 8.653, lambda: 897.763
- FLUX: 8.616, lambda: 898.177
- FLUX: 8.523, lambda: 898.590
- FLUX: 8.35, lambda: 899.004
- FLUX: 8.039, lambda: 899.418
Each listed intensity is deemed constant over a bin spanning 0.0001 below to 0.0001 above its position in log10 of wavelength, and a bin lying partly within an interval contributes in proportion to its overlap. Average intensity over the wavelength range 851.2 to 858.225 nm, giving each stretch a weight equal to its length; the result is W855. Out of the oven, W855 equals 9.25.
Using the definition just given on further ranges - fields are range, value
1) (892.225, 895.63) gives 8.8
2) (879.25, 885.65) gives 8.81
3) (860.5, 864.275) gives 9.34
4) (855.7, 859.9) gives 9.32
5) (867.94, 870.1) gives 9.44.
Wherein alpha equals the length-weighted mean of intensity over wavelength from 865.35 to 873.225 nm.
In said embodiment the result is 9.26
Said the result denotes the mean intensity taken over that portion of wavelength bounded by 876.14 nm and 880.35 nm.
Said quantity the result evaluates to 9.01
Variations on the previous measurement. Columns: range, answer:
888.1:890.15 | 8.88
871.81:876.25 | 9.08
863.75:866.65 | 9.14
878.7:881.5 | 8.96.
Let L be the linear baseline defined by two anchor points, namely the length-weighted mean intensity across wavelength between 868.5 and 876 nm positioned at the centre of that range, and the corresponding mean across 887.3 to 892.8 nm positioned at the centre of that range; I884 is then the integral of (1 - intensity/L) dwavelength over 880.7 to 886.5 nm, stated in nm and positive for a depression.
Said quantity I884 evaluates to 0.14 nm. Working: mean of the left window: 9.2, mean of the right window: 8.91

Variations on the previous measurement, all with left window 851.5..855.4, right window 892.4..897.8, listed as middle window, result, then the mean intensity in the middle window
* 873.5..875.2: -0.026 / 9.06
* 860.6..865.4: -0.109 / 9.29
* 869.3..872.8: -0.116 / 9.26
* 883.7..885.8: 0.010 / 8.74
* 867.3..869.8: -0.113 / 9.41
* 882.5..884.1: 0.034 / 8.61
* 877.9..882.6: -0.047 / 8.93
